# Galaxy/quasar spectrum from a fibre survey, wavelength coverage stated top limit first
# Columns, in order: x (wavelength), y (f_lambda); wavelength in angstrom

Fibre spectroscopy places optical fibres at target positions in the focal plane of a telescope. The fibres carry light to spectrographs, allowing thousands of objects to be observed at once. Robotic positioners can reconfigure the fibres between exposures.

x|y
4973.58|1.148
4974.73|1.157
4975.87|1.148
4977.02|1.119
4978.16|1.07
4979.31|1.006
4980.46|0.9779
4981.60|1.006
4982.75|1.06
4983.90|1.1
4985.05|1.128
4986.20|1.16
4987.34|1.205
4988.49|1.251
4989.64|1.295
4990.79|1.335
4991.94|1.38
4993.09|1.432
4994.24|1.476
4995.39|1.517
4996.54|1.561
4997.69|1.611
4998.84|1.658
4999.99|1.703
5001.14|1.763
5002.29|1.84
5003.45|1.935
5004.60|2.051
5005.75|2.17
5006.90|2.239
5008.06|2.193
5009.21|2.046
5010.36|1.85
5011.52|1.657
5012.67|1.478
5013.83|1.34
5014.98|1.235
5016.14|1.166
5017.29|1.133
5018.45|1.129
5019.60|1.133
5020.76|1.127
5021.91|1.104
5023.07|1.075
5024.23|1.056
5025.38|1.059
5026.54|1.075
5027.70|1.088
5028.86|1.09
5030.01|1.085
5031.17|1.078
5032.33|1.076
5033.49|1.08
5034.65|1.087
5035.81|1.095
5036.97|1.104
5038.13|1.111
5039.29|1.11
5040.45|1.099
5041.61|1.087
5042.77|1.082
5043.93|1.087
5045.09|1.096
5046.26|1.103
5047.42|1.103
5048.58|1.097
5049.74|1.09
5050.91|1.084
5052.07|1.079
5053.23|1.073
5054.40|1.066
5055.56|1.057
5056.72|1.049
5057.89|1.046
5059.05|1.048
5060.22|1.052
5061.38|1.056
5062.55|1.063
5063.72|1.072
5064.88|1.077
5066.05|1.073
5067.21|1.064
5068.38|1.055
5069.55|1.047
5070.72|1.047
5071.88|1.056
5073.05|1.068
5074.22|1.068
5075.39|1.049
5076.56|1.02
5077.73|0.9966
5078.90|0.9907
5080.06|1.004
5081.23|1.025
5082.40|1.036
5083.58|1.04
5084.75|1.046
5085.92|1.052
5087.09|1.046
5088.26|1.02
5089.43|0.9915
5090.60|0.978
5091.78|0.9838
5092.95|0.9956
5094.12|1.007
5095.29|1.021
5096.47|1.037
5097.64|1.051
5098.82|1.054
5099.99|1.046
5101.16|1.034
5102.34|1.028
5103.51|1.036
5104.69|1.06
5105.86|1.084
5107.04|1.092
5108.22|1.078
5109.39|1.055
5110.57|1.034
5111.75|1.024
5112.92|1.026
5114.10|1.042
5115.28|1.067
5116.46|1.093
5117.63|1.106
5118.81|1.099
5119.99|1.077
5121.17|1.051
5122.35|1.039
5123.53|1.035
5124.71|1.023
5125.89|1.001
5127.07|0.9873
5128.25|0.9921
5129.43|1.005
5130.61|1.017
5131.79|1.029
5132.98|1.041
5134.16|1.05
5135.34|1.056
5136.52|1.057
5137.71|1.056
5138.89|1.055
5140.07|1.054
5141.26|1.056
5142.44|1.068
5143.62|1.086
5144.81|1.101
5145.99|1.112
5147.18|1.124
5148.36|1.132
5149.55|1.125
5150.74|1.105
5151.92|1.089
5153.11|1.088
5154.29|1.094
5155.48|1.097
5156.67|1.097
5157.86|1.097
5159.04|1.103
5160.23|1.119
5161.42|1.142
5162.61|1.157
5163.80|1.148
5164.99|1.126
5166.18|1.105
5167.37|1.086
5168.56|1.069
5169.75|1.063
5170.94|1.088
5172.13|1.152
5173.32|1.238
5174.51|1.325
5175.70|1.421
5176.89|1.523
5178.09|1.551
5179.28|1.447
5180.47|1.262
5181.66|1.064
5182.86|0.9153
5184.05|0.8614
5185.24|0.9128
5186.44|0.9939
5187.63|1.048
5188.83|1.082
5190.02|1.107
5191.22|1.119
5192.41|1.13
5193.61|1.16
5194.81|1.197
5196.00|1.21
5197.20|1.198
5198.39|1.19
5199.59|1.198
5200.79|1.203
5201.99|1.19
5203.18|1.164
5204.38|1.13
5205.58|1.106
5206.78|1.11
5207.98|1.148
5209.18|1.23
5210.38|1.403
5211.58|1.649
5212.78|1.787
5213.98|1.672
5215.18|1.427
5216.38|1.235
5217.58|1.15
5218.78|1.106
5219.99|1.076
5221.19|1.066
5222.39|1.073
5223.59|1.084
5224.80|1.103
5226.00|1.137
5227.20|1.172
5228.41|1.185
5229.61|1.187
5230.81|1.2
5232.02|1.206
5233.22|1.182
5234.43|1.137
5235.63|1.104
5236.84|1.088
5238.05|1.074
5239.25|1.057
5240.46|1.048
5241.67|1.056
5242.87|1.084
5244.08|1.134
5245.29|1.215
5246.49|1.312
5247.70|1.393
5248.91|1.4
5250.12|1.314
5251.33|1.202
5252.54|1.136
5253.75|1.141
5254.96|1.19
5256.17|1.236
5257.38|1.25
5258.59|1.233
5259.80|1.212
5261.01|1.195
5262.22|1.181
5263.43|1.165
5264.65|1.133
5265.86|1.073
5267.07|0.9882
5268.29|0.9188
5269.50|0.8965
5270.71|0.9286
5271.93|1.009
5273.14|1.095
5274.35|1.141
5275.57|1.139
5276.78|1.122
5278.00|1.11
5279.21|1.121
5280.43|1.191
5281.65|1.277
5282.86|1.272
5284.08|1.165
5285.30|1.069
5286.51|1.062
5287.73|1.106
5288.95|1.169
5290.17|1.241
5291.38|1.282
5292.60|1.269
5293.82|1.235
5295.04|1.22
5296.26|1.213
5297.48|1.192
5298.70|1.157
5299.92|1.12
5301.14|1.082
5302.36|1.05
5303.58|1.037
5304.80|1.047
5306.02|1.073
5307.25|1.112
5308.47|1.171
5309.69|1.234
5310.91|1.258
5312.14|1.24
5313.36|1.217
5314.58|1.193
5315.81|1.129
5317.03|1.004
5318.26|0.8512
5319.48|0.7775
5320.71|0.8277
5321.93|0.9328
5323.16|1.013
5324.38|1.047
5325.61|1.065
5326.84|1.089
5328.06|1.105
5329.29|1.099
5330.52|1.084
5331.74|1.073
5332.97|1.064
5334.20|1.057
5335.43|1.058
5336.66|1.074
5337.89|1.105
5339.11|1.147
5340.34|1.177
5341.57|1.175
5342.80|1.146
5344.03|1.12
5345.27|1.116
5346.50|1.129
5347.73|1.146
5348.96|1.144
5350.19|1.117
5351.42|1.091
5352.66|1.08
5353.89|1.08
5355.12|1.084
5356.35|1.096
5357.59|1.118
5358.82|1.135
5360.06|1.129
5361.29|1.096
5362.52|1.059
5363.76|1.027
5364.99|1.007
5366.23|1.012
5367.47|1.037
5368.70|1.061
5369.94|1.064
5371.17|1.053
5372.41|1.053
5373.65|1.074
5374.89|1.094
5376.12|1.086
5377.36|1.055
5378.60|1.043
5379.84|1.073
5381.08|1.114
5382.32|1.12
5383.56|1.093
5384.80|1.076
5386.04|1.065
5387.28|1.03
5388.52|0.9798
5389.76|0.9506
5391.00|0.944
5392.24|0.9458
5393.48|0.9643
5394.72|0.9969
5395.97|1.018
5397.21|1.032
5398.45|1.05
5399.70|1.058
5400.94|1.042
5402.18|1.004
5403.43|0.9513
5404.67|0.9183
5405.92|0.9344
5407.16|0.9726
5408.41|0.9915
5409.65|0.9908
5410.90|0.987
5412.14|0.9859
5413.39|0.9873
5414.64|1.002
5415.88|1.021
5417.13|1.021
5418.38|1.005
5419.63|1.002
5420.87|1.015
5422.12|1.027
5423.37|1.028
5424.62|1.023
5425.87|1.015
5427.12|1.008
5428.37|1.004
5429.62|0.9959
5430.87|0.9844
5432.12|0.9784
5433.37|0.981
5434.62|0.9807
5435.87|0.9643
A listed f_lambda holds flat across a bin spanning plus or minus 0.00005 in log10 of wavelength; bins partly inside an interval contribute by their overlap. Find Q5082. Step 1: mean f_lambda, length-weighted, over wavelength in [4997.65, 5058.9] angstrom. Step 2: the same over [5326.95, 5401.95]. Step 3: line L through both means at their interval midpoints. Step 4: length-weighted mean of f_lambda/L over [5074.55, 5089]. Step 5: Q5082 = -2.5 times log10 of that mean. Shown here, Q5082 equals 0.22 mag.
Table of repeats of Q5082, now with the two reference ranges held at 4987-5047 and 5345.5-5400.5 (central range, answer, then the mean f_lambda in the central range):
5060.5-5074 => 0.24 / 1.06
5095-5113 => 0.22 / 1.05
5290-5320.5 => -0.01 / 1.13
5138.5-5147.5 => 0.16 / 1.08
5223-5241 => 0.05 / 1.13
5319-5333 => 0.09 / 1.02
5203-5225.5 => -0.05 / 1.25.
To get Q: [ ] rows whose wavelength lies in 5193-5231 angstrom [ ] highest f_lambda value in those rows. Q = 1.787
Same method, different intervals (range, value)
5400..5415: 1.042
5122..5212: 1.649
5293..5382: 1.258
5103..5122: 1.106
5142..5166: 1.157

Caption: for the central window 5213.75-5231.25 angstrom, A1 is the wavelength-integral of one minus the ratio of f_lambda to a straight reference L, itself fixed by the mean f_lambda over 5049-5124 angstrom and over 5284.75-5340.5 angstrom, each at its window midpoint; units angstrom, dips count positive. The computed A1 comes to -1.6 angstrom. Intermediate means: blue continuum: 1.05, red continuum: 1.1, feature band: 1.18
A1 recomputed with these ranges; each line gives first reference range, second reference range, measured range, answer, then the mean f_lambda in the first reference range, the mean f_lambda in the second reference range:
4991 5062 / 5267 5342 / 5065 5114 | 8.6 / 1.3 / 1.1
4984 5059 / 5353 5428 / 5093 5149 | 8.2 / 1.31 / 1.03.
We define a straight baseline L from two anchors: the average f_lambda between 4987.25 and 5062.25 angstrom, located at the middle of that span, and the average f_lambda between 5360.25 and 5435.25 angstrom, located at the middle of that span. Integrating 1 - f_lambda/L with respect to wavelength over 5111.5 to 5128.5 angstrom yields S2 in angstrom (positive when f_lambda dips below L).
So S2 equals 2.6 angstrom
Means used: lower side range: 1.3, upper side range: 1.02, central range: 1.05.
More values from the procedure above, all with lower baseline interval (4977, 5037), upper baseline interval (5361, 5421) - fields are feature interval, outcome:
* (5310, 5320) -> 0.0 angstrom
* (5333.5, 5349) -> -0.8 angstrom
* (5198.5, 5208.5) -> 0.2 angstrom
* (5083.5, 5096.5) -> 2.7 angstrom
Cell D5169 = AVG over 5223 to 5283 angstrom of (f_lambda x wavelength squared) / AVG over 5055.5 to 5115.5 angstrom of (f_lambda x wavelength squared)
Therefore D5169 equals 1.2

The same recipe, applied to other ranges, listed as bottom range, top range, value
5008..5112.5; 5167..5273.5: 1.13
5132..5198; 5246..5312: 1.07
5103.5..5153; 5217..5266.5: 1.15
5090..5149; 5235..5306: 1.16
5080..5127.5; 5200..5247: 1.21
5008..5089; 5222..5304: 1.11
